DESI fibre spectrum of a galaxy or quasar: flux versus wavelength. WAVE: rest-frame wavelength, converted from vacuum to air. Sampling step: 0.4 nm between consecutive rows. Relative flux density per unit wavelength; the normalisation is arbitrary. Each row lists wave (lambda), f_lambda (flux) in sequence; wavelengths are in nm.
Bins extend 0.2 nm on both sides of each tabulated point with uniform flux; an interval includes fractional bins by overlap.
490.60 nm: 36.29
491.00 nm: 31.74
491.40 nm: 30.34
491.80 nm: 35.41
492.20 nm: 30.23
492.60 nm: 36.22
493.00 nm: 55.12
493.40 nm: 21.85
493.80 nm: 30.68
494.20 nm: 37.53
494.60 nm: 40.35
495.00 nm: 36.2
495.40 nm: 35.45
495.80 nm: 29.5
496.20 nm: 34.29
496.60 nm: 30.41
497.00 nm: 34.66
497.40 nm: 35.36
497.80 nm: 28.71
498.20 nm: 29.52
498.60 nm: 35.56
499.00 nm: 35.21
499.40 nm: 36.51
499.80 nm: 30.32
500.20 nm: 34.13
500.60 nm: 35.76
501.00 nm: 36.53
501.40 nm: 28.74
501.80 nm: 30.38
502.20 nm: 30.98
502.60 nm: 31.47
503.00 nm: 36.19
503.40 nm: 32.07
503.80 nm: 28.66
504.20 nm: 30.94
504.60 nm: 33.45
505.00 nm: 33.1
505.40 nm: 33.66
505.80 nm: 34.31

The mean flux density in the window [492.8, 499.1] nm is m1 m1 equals 34.4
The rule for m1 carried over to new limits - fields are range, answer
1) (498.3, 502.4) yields 33.3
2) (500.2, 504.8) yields 32.4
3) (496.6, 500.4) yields 33.2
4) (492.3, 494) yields 35.6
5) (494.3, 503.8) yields 33.3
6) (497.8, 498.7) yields 31.4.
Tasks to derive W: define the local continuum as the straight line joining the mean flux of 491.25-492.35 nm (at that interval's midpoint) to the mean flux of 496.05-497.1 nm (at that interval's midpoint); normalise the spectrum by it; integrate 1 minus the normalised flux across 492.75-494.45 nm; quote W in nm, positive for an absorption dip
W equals -0.21 nm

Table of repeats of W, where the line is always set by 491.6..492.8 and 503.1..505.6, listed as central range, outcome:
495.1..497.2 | 0.02 nm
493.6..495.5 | -0.14 nm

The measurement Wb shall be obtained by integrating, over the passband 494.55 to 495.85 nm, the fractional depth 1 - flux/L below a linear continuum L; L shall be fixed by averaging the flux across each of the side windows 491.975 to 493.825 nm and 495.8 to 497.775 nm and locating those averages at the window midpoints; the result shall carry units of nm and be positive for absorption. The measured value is -0.06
